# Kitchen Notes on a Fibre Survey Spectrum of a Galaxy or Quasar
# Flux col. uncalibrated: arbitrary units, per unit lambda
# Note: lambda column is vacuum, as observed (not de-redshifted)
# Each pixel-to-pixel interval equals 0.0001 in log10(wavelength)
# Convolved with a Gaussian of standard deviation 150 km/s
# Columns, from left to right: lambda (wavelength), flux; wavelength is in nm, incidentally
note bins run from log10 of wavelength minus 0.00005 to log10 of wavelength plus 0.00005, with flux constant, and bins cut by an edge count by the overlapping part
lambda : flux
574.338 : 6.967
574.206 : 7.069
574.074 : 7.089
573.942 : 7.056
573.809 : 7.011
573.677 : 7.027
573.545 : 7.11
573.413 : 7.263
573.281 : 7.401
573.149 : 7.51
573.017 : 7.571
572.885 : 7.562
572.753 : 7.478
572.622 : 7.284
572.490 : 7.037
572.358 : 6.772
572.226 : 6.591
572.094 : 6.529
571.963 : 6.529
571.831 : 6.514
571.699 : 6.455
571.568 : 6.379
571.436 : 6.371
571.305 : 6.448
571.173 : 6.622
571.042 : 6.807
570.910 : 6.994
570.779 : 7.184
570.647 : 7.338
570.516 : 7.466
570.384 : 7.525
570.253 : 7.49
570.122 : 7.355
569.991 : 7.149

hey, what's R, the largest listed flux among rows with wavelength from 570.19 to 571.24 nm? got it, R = 7.525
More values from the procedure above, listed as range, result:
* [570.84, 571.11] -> 6.994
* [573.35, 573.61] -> 7.263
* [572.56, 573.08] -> 7.571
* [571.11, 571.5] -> 6.622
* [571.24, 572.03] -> 6.529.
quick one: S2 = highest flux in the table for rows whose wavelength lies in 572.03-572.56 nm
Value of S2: 7.037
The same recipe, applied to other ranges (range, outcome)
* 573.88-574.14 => 7.089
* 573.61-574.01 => 7.056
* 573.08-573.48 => 7.51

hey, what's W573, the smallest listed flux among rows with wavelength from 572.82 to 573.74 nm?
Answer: 7.027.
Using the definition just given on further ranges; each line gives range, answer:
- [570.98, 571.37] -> 6.448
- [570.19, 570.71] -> 7.338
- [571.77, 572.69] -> 6.514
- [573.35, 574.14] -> 7.011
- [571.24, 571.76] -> 6.371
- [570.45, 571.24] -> 6.622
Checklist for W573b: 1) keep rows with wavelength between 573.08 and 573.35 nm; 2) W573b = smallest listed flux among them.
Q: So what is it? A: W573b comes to 7.401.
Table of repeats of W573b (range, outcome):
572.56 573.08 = 7.284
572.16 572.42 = 6.591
